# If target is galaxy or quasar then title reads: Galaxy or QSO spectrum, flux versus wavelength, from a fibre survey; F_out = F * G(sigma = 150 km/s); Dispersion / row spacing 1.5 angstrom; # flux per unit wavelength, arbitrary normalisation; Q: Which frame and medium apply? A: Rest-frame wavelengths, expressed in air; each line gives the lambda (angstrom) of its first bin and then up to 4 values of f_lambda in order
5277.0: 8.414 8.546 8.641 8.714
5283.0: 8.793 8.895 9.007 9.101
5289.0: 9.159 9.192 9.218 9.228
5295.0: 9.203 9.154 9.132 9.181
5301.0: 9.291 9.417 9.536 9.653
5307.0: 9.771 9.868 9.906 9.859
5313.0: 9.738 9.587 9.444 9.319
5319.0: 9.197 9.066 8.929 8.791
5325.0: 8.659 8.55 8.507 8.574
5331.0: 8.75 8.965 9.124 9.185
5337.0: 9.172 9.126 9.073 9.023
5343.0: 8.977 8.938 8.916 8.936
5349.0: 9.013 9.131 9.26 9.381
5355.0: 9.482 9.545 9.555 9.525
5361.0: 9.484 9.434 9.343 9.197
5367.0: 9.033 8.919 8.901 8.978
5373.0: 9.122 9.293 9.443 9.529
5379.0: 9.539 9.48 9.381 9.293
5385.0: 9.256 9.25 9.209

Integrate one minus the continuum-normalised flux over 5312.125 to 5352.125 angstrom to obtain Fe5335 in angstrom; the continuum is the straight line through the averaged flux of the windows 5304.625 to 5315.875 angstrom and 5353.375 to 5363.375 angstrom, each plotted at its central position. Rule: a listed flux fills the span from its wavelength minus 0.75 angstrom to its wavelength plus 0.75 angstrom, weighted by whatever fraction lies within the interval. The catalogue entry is 2.5 angstrom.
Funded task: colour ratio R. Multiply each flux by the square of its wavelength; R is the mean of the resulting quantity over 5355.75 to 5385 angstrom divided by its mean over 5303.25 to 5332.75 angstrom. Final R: 1.03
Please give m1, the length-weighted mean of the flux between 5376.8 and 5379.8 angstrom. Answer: 9.53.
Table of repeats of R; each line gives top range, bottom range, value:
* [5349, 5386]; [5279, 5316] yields 1.03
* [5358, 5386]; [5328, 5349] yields 1.05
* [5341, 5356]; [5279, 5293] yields 1.04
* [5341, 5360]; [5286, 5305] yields 1.02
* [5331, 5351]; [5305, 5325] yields 0.97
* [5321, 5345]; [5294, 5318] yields 0.95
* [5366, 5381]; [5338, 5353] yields 1.03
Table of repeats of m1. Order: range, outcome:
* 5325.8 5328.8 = 8.53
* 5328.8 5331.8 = 8.67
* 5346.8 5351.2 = 9.03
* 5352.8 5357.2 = 9.47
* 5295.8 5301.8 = 9.19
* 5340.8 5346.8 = 8.96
